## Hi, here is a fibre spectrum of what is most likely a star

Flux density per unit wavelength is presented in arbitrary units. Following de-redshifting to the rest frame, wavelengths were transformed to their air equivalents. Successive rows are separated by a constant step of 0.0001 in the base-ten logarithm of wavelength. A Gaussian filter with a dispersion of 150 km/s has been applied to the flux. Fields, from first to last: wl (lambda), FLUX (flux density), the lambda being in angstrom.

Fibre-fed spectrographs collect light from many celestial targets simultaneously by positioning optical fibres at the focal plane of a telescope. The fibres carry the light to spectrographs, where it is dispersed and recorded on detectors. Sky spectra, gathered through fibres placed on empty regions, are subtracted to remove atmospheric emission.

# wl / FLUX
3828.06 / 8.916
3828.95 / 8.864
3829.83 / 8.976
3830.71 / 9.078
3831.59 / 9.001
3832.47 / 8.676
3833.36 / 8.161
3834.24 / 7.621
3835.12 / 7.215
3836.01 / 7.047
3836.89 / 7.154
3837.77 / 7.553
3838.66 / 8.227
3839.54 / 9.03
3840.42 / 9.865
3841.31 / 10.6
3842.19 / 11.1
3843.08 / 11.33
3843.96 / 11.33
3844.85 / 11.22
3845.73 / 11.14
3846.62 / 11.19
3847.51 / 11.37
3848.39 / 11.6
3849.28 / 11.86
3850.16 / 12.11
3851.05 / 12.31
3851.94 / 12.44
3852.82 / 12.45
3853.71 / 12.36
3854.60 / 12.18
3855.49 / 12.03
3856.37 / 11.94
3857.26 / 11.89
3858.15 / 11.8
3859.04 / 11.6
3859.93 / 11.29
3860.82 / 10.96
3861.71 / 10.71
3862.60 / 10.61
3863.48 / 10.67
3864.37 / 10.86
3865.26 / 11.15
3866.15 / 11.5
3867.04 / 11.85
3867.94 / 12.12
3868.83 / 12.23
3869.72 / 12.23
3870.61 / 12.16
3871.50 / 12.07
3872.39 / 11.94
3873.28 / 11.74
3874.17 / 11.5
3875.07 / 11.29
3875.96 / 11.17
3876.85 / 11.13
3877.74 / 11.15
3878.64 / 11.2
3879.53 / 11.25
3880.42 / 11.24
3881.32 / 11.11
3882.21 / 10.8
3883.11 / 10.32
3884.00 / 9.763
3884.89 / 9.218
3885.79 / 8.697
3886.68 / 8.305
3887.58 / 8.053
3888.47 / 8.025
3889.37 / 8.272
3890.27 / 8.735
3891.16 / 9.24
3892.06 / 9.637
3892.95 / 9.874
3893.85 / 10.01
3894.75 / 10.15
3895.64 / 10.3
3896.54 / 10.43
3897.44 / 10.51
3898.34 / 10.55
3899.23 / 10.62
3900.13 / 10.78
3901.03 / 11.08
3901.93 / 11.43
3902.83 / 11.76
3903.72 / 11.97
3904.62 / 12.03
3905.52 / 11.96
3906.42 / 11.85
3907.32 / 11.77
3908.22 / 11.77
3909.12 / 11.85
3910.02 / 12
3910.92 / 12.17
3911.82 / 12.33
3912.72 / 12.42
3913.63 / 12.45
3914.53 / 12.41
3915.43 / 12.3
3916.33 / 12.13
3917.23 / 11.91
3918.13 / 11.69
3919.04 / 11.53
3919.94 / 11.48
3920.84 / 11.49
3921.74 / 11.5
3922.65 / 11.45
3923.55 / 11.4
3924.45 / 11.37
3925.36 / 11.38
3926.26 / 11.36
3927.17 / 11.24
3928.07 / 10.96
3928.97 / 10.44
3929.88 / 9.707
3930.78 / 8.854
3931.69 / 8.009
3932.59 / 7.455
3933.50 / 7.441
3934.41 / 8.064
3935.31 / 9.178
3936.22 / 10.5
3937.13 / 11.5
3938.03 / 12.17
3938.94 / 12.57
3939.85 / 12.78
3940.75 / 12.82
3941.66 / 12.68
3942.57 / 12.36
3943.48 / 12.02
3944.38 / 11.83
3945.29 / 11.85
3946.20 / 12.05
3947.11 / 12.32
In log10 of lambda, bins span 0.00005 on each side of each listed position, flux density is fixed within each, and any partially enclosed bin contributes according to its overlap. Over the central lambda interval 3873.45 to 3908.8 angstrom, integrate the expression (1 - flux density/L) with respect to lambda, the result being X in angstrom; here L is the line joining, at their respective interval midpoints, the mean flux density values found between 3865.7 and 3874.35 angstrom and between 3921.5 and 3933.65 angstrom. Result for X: 2.5 angstrom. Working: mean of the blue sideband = 11.9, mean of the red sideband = 10.2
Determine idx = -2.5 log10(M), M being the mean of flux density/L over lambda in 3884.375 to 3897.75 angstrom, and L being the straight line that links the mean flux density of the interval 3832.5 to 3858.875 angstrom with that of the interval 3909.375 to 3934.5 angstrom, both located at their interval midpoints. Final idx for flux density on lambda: 0.17 mag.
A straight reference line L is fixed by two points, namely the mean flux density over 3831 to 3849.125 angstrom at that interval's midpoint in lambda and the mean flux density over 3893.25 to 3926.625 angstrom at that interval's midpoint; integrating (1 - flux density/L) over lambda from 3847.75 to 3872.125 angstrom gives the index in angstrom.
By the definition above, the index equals -3.9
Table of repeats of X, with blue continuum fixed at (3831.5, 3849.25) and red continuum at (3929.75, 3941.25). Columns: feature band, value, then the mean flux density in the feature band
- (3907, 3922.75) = -3.1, 11.9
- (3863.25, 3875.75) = -2.5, 11.7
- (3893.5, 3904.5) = -1.0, 10.8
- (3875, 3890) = -0.3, 10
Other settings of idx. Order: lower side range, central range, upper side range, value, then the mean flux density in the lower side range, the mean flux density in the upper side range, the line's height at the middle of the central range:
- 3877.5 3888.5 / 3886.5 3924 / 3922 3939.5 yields -0.091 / 9.98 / 10.3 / 10.1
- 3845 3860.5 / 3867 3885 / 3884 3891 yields -0.173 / 11.8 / 8.59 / 9.66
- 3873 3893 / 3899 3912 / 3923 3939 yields -0.159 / 10.1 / 10.2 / 10.1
